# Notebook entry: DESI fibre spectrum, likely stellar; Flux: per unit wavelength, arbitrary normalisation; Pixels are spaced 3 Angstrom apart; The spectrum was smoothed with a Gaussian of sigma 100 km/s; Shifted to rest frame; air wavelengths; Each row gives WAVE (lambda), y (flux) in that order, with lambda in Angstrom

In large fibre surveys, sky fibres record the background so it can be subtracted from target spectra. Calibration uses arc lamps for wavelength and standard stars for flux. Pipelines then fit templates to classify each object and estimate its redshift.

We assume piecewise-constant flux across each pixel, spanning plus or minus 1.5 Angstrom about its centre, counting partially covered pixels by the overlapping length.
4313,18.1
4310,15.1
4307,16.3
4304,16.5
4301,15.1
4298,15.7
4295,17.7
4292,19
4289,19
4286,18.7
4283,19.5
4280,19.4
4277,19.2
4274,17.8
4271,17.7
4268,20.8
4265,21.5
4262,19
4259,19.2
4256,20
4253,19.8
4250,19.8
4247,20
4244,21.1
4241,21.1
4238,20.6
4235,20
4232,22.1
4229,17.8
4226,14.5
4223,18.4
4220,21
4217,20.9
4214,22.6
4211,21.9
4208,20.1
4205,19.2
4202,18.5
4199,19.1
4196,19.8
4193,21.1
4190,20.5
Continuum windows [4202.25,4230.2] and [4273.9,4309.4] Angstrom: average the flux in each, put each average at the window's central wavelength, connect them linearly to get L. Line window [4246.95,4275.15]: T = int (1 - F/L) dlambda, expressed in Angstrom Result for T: -1.6 Angstrom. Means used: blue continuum 19.6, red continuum 17.8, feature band 19.6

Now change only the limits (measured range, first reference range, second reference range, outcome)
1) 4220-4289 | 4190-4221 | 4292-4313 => -4.2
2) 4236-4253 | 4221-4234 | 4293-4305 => -2.4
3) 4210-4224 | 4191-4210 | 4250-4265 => -0.9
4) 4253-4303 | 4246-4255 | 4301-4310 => -2.2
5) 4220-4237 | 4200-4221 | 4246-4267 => 1.2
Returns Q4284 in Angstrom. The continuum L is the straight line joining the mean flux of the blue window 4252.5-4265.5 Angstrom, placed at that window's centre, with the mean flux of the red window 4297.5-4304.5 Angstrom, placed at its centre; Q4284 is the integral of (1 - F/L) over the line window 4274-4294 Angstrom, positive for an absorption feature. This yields -1.9 Angstrom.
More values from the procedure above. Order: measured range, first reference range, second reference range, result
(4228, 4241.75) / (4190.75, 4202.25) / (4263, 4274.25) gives -0.5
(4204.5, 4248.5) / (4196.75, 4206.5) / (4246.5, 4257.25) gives -1.5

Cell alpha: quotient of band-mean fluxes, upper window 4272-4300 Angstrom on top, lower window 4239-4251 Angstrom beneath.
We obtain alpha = 0.89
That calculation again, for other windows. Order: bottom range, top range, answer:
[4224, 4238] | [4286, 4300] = 0.95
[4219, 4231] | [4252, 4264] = 1.09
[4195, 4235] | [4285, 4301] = 0.90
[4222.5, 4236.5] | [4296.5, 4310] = 0.85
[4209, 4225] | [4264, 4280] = 0.93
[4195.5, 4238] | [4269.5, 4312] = 0.89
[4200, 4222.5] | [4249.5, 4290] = 0.95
